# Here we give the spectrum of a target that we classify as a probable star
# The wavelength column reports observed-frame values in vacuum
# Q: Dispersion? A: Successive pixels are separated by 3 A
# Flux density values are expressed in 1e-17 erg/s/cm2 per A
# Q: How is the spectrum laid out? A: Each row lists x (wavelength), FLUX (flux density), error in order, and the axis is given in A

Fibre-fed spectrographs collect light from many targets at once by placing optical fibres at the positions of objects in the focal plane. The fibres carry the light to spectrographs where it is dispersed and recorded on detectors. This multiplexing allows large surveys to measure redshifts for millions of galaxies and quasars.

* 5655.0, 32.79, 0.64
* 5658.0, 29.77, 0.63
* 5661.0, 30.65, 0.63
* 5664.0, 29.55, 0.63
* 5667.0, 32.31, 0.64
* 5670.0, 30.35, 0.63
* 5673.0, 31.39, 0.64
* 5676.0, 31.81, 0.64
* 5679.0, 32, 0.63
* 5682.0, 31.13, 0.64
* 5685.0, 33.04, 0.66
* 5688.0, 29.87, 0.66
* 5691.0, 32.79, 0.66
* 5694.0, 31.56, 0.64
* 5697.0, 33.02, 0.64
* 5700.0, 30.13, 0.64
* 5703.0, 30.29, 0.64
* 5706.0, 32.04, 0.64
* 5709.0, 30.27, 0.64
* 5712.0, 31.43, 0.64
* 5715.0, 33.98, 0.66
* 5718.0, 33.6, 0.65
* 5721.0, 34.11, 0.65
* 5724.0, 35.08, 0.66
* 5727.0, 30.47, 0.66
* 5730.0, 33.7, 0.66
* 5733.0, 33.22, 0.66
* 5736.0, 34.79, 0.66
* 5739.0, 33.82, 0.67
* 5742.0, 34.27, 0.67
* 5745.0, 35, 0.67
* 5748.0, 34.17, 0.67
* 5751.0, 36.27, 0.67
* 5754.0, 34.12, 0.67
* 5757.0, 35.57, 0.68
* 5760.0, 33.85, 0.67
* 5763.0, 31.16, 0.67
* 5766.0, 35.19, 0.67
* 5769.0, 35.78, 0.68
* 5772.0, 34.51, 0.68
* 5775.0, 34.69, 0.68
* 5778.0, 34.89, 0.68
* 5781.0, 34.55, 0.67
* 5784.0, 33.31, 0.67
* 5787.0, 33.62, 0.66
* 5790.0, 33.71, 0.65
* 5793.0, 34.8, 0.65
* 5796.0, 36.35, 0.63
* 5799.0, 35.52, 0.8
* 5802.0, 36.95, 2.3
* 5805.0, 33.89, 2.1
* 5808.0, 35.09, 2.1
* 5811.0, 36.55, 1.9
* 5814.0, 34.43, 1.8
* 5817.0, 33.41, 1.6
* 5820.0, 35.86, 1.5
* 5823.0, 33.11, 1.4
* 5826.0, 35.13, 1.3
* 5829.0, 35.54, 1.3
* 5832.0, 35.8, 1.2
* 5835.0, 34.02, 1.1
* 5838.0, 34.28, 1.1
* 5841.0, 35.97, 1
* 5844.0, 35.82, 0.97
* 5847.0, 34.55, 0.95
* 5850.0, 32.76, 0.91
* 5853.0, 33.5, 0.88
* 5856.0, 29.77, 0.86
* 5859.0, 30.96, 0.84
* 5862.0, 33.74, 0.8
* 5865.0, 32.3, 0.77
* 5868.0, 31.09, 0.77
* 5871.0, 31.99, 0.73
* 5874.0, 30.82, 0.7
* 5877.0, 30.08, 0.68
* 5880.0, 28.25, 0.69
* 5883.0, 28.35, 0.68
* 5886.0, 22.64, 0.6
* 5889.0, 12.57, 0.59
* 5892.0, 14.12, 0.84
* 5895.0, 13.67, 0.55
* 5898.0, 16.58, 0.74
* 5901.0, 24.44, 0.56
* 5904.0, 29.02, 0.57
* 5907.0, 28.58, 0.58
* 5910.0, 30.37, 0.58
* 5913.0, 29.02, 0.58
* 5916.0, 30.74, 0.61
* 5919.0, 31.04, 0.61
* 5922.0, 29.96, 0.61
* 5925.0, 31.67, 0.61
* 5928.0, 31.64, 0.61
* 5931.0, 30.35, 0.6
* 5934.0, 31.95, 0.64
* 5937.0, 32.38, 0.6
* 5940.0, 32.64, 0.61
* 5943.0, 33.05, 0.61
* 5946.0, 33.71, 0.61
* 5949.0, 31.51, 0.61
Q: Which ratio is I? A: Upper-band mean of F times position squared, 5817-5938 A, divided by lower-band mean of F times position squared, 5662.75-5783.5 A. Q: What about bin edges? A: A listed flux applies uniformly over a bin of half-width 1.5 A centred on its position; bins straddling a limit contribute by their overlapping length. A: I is 0.95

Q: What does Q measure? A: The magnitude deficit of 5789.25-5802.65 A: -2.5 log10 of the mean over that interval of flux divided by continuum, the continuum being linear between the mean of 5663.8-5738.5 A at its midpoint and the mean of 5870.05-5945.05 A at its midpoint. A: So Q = -0.18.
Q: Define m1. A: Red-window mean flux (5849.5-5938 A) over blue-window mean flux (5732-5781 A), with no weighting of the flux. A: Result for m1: 0.8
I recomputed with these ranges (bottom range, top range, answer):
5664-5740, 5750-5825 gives 1.11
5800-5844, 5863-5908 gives 0.73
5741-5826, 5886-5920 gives 0.71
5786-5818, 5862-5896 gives 0.75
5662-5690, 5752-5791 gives 1.13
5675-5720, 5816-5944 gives 1.01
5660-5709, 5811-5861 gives 1.15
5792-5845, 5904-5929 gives 0.89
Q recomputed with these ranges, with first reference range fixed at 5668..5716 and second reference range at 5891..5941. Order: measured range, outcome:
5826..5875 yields -0.161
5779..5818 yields -0.173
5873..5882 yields -0.048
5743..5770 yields -0.138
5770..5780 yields -0.156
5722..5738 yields -0.088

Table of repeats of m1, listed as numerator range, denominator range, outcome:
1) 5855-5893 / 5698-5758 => 0.83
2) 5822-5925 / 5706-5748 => 0.88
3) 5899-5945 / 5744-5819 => 0.87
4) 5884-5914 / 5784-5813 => 0.63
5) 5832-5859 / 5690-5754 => 1.02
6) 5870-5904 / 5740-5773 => 0.67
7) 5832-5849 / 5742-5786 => 1.01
